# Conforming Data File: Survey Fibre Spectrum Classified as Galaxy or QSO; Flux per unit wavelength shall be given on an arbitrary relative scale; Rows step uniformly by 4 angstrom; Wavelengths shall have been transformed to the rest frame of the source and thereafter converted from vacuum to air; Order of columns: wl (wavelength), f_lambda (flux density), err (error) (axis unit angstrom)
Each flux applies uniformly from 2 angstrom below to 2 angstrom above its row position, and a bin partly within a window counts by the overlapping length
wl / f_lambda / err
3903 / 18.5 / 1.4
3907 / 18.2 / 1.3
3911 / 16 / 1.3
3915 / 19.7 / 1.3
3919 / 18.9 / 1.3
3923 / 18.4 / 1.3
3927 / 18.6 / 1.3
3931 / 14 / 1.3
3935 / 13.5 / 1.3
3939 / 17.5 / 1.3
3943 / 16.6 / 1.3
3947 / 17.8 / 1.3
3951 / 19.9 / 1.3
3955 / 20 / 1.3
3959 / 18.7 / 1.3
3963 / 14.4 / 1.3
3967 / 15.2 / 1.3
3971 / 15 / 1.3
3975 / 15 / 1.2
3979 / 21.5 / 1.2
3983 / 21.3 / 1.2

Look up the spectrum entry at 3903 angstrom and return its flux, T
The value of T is 18.5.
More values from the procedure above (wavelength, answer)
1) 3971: 15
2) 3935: 13.5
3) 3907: 18.2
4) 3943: 16.6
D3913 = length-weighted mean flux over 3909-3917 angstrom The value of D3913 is 17.9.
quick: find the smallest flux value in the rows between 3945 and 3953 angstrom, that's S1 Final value 17.8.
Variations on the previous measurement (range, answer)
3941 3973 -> 14.4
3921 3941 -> 13.5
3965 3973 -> 15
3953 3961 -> 18.7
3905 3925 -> 16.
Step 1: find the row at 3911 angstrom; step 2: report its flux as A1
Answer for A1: 16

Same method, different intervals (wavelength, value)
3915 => 19.7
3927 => 18.6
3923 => 18.4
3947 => 17.8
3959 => 18.7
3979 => 21.5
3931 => 14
